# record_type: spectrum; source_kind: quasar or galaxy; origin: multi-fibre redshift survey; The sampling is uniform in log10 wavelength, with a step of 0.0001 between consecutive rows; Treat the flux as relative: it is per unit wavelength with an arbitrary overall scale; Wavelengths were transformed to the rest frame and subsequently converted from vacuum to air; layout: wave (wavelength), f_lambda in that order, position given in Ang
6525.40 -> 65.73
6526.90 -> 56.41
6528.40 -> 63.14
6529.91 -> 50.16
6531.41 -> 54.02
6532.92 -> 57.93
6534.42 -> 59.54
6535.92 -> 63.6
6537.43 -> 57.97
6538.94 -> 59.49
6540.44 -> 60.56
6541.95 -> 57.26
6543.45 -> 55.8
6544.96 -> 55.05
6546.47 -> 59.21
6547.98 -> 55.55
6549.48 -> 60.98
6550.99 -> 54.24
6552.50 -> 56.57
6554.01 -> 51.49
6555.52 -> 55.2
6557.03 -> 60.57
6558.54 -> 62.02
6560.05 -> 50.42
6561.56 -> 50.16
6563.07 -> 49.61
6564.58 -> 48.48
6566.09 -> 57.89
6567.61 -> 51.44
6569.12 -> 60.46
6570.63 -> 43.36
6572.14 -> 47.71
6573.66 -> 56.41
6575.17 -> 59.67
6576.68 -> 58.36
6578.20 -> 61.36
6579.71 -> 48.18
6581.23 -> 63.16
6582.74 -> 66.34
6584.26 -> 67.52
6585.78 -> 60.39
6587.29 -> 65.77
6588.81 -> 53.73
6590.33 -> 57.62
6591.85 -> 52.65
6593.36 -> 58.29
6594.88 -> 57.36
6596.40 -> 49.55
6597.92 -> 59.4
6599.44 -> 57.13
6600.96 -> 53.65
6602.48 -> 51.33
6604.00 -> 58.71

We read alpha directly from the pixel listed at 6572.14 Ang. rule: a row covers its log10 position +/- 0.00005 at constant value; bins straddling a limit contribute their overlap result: 47.71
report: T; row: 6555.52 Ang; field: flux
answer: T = 55.2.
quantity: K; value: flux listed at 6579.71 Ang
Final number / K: 48.18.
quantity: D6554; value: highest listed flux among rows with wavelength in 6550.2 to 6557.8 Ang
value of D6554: 60.57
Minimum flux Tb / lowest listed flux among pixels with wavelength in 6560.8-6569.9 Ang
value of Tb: 48.48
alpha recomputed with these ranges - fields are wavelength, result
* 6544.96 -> 55.05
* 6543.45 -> 55.8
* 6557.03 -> 60.57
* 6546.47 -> 59.21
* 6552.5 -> 56.57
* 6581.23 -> 63.16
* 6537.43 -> 57.97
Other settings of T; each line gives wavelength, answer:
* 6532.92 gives 57.93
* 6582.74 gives 66.34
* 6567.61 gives 51.44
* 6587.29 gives 65.77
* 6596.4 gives 49.55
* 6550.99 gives 54.24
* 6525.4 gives 65.73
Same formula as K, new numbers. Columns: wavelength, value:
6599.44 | 57.13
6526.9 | 56.41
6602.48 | 51.33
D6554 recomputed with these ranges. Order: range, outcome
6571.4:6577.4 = 59.67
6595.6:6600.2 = 59.4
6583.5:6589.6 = 67.52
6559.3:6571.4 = 60.46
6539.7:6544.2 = 60.56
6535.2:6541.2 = 63.6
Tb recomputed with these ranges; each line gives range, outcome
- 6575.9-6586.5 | 48.18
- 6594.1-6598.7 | 49.55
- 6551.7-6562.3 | 50.16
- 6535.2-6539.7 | 57.97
